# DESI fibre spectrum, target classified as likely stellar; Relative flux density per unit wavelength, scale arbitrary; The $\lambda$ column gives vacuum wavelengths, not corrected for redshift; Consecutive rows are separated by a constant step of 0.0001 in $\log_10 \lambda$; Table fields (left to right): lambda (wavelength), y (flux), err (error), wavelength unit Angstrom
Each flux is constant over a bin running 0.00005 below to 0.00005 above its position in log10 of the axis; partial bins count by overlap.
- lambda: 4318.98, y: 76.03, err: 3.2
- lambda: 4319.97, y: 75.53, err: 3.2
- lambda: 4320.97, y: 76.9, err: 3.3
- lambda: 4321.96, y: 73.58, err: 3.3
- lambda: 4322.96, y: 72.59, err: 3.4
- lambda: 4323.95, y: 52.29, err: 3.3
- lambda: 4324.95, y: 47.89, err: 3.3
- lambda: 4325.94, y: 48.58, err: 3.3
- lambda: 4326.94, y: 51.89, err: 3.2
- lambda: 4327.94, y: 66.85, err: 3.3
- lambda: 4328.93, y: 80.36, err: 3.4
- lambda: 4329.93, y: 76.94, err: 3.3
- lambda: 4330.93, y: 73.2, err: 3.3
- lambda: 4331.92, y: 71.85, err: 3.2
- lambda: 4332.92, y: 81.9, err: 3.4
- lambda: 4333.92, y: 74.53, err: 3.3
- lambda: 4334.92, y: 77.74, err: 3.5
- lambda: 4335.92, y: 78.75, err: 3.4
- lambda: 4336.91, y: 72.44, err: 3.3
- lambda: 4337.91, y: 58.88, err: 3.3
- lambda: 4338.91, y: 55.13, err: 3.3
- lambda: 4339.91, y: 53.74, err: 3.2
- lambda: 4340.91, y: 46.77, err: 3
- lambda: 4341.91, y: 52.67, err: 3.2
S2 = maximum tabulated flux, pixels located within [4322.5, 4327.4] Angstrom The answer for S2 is 72.59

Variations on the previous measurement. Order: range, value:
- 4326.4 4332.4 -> 80.36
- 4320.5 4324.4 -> 76.9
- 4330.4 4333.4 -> 81.9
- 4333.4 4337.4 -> 78.75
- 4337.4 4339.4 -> 58.88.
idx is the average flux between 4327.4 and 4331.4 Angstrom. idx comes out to 74.1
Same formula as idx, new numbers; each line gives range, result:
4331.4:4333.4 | 77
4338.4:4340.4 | 54.4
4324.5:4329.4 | 59.2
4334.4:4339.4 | 68.7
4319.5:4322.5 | 75.2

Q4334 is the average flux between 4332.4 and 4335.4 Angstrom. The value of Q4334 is 77.8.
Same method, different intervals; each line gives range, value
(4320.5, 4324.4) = 69.1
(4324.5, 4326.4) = 48.4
